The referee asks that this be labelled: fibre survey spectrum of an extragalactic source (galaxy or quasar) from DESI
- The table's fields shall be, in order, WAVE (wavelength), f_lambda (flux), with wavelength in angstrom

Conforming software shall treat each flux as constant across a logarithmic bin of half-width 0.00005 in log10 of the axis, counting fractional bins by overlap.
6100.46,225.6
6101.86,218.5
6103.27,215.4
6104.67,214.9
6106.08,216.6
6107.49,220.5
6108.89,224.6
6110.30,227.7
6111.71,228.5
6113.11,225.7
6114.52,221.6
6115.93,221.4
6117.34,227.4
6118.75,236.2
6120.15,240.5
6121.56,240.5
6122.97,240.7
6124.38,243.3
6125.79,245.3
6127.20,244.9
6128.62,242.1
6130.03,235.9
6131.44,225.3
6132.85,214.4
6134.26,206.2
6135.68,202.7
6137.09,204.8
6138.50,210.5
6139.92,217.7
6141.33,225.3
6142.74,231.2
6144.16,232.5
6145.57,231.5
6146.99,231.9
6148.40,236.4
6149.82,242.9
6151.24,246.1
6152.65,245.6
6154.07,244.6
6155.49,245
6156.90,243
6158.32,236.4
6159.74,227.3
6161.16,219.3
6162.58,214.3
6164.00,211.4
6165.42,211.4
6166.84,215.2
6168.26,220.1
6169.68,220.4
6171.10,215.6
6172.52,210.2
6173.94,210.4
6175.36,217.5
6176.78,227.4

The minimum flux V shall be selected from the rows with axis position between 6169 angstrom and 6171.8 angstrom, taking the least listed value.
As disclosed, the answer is 215.6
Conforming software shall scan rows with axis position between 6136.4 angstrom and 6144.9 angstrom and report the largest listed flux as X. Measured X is 232.5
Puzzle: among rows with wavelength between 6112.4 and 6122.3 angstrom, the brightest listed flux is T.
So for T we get 240.5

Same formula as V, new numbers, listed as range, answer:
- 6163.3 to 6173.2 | 210.2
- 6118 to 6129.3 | 236.2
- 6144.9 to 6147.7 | 231.5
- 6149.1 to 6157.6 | 242.9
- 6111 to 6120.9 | 221.4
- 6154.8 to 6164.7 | 211.4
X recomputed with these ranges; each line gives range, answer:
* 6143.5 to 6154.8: 246.1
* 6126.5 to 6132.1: 244.9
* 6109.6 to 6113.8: 228.5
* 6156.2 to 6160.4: 243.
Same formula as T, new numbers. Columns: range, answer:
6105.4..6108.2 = 220.5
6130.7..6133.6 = 225.3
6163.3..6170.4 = 220.4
